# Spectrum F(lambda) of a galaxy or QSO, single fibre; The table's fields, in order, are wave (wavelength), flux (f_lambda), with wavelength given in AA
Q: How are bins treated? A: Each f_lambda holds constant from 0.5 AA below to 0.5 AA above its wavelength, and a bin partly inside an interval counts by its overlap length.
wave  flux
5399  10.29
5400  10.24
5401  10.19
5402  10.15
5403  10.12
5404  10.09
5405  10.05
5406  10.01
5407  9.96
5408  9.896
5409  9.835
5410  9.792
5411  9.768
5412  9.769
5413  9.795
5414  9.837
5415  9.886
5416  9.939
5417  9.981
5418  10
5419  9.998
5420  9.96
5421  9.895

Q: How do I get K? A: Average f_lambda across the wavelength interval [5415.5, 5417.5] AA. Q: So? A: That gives 9.96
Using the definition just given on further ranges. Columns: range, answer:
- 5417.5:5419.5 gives 10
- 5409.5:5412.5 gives 9.78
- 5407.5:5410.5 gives 9.84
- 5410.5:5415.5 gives 9.81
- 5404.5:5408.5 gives 9.98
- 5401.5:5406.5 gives 10.1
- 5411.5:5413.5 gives 9.78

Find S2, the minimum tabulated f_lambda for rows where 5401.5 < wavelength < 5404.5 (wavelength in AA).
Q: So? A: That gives 10.09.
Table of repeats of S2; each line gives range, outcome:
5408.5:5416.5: 9.768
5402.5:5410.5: 9.792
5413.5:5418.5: 9.837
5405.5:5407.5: 9.96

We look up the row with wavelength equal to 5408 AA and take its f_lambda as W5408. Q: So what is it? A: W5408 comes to 9.896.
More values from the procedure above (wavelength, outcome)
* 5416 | 9.939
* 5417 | 9.981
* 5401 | 10.19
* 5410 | 9.792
